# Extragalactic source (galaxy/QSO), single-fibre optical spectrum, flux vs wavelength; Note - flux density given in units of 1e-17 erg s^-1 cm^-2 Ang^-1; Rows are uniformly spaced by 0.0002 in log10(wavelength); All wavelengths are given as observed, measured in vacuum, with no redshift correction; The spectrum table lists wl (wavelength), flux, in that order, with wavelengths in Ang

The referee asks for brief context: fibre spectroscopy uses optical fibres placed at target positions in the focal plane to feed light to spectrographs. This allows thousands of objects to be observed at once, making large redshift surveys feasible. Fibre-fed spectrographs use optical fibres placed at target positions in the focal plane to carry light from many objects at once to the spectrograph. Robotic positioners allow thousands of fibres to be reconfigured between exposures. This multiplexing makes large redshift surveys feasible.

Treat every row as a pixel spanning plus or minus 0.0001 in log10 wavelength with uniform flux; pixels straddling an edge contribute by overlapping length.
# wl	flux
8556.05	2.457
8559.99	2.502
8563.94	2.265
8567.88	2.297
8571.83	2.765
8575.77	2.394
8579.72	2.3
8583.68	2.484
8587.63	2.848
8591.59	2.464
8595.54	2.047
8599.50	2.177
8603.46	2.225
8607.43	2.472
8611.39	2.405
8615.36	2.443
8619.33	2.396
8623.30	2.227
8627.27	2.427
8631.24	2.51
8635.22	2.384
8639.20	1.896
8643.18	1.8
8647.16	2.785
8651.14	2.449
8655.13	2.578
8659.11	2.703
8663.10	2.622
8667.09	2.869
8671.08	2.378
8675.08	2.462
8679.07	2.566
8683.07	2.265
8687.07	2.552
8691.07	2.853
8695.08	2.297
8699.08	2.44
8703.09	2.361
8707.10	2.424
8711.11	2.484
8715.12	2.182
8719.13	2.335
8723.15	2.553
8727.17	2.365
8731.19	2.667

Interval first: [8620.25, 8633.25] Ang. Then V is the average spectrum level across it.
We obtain 2.39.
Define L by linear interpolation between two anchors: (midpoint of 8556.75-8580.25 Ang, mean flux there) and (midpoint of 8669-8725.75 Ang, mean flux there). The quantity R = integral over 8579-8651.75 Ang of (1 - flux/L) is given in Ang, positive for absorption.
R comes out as 2.4 Ang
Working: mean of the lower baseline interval 2.43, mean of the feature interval 2.35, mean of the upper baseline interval 2.44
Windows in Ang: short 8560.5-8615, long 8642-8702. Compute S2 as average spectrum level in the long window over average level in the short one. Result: 1.0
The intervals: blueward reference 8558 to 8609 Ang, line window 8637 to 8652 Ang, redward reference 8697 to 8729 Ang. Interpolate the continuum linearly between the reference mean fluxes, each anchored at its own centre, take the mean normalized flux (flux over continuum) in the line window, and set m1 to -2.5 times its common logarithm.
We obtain 0.08 mag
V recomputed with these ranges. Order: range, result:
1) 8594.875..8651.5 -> 2.31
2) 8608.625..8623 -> 2.4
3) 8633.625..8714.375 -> 2.45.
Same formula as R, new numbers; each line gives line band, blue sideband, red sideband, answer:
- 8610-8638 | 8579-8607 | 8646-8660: 1.3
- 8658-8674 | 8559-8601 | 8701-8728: -1.6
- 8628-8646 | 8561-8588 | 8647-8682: 2.5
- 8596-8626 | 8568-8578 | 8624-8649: 0.8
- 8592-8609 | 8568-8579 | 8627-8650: 1.2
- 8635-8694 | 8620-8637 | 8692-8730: -2.1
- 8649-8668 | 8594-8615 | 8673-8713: -1.9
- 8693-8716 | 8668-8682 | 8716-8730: 0.6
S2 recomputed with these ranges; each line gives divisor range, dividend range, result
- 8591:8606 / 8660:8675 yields 1.18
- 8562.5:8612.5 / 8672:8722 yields 1.02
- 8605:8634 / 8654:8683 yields 1.07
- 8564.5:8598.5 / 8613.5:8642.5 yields 0.95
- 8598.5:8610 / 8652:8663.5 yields 1.13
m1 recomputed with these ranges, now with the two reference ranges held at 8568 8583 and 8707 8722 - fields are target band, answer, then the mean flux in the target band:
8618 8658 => 0.03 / 2.35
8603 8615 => 0.02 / 2.39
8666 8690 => -0.06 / 2.52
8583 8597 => -0.01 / 2.48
